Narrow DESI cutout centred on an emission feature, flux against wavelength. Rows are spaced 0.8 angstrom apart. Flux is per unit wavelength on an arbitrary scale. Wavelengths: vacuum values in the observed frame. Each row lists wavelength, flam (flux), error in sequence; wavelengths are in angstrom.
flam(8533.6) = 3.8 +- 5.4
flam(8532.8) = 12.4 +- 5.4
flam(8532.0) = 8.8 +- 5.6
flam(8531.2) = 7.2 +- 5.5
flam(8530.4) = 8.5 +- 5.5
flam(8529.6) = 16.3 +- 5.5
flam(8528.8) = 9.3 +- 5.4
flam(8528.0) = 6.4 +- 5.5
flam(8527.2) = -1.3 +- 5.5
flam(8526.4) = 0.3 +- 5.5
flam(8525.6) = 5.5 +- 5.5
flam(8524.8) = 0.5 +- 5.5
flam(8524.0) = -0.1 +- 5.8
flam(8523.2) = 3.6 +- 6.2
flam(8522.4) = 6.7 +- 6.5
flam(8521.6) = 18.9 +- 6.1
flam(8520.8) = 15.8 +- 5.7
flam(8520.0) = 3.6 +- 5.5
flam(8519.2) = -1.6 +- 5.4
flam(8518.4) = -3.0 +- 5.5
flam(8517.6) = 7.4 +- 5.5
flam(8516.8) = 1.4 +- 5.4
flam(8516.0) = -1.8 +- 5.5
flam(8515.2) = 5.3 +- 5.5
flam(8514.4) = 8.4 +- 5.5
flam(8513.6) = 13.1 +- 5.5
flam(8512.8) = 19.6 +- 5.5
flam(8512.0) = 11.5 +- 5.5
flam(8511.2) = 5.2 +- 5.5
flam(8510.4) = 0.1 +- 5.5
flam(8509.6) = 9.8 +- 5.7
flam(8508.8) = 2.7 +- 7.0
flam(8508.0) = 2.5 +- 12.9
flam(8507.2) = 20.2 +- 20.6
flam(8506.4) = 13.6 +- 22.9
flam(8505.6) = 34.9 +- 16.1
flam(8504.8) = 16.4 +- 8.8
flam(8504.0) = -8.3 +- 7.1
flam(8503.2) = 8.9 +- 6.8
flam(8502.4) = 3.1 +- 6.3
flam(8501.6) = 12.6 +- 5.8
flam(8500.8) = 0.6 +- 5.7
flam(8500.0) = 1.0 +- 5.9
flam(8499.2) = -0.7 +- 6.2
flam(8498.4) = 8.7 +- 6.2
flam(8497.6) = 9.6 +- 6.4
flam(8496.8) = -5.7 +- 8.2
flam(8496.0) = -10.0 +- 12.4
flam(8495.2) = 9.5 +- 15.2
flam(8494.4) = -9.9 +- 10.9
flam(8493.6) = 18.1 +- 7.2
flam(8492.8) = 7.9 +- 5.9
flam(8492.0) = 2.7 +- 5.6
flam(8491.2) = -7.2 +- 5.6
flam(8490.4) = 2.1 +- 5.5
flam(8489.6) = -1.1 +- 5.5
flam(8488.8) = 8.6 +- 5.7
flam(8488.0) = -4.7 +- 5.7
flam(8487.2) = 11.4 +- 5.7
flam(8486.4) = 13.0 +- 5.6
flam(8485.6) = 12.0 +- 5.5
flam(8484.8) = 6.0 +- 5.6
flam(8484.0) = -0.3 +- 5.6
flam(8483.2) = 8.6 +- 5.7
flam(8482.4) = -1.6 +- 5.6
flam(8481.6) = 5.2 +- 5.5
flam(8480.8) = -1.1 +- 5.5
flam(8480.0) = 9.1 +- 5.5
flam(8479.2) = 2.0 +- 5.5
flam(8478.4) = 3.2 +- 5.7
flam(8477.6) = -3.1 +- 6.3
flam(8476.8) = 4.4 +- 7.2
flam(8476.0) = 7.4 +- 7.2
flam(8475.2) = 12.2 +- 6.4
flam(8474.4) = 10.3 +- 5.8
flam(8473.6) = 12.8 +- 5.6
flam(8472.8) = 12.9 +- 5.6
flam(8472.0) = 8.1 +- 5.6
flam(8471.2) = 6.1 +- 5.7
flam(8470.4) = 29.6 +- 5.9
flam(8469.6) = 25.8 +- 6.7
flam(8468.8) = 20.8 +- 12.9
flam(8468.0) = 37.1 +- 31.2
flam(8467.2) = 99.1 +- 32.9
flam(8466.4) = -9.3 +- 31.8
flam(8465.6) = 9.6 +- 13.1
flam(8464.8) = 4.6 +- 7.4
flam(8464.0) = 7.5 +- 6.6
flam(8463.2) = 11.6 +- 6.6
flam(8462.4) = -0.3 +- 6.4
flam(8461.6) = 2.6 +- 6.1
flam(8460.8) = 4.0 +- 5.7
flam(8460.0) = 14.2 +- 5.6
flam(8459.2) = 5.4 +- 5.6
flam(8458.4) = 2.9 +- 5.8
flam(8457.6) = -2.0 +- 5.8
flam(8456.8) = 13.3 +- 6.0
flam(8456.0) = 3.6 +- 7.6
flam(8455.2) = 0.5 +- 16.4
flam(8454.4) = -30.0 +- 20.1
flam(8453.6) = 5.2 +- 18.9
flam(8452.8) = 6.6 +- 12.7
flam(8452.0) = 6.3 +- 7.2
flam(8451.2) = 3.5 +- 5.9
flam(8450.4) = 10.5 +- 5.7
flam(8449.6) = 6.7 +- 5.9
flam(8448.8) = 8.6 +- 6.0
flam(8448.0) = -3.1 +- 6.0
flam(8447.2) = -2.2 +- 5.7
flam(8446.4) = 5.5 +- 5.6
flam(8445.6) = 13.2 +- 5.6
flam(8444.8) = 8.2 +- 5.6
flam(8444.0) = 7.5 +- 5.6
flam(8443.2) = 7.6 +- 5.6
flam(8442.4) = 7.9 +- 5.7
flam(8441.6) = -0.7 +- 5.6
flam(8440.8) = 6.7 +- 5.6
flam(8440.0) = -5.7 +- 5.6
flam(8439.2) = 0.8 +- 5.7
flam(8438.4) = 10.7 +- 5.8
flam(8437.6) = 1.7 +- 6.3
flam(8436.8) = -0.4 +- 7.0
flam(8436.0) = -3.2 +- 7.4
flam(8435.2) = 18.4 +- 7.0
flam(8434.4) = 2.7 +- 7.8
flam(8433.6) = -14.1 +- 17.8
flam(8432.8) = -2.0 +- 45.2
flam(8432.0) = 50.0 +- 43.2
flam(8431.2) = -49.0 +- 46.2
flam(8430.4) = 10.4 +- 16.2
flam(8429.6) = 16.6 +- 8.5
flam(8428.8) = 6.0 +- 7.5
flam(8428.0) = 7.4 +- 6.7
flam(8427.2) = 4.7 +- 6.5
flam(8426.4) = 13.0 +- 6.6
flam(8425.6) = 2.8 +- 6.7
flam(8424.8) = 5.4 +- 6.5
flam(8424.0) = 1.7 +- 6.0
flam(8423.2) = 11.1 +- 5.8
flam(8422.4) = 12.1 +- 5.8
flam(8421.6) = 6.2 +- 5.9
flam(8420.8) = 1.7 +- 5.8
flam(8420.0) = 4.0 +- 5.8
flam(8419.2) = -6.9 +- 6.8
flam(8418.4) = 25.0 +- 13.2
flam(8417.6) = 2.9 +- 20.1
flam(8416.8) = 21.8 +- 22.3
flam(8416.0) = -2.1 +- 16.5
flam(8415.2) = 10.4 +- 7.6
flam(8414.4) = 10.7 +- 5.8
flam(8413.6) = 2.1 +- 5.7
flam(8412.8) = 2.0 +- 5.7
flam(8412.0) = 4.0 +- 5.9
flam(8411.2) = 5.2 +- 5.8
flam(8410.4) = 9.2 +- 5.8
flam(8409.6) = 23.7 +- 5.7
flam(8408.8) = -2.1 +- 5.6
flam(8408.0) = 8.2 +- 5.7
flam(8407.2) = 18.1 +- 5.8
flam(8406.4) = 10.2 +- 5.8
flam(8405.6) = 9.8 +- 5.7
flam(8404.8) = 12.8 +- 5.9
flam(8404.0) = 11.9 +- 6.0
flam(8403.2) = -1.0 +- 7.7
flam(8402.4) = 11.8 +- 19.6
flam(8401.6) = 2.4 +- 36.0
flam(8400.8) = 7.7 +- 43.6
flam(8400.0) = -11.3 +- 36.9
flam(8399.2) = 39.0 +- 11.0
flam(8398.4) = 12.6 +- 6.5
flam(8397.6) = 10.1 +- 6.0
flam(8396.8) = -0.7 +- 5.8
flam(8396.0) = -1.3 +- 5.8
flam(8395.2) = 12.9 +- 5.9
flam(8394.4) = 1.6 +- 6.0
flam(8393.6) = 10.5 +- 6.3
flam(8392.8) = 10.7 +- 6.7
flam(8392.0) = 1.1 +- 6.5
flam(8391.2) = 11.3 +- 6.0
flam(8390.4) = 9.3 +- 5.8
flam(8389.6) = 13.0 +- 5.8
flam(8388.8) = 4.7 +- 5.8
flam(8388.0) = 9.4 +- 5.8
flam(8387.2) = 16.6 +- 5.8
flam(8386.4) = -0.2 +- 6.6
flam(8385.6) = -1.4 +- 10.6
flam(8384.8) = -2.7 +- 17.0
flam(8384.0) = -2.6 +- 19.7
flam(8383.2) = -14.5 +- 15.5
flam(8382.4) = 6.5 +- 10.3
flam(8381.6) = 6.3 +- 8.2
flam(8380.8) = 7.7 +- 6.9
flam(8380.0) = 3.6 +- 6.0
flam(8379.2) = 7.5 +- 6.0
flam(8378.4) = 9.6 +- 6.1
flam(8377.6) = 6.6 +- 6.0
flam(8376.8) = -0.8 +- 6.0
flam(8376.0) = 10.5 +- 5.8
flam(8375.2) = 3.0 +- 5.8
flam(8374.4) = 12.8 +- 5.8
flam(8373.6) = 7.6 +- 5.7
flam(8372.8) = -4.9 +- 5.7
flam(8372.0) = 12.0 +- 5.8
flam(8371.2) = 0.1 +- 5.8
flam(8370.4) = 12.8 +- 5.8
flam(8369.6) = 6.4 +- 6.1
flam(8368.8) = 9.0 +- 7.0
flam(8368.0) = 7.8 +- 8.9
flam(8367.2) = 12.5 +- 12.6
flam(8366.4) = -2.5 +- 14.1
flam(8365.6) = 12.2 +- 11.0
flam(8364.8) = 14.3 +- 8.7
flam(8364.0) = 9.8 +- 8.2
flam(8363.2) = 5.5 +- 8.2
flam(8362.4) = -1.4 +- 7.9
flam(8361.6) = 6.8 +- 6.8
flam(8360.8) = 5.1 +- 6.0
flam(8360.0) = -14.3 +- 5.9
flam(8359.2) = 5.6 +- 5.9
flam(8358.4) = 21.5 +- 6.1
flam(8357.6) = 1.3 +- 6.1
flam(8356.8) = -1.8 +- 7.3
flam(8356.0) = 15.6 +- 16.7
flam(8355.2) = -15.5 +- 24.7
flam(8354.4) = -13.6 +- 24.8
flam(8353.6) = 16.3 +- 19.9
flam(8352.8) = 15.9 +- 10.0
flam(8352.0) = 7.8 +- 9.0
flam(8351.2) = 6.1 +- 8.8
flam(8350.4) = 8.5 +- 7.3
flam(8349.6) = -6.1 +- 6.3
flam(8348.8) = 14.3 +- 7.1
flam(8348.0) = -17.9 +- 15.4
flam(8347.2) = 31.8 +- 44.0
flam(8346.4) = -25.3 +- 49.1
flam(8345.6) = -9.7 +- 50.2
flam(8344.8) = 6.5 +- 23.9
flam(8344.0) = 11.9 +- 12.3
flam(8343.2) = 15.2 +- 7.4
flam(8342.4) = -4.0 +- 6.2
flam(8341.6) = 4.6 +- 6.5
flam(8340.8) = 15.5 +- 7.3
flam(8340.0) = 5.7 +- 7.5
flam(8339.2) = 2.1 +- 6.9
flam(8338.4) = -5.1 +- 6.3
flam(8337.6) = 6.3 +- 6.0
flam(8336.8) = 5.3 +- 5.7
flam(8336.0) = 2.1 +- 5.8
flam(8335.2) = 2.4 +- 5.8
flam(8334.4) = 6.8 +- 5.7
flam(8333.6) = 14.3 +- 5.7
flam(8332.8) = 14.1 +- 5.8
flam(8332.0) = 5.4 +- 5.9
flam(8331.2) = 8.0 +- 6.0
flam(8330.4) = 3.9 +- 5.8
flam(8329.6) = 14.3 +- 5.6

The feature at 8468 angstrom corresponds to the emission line H-gamma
